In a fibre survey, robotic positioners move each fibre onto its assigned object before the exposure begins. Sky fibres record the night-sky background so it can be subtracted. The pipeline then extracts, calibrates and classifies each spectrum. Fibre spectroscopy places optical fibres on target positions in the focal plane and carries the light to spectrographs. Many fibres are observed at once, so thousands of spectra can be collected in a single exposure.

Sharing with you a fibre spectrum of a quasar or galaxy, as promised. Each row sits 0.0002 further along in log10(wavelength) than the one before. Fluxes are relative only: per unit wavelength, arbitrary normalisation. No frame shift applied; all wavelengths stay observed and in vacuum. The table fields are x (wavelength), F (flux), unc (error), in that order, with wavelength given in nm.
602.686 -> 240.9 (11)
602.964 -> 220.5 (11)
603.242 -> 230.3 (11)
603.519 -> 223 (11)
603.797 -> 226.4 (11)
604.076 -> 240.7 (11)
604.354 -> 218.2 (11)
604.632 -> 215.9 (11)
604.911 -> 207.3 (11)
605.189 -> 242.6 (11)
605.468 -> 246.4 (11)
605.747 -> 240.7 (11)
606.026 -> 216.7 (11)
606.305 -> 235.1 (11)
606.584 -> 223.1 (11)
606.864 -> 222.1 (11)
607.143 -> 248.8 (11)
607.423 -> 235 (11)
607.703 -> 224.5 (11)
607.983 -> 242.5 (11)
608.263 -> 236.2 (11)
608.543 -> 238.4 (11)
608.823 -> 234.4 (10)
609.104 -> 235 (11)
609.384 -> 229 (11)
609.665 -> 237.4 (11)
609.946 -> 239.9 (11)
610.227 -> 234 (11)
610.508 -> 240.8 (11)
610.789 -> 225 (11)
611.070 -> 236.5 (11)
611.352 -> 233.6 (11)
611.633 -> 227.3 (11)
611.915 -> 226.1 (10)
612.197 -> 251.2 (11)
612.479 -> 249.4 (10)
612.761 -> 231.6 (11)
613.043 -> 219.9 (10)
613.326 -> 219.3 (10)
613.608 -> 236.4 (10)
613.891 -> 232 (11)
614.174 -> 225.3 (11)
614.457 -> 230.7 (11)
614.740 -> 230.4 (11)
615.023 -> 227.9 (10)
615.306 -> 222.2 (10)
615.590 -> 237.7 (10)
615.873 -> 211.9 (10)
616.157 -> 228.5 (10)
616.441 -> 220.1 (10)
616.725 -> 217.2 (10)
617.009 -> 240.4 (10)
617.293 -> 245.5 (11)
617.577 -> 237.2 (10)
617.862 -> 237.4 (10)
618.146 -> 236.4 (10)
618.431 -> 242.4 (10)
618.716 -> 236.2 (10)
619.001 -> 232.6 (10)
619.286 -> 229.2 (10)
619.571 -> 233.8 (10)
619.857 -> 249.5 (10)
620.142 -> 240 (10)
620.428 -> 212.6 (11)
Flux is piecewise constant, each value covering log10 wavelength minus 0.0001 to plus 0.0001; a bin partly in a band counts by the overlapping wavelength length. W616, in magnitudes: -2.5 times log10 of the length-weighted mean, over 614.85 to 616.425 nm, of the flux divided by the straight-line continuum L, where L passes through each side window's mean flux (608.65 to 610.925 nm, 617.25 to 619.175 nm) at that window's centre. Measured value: 0.05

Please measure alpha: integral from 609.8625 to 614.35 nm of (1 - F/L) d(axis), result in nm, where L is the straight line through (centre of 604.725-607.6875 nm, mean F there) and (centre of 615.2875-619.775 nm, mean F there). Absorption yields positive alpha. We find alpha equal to -0.02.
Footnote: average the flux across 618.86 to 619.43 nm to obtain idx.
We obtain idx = 231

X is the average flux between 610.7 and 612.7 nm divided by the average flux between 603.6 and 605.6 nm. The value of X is 1.03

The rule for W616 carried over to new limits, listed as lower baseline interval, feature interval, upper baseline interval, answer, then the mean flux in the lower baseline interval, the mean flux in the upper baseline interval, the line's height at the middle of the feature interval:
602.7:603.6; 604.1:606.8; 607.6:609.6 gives 0.01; 227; 235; 230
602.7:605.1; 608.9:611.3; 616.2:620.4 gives -0.03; 224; 235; 229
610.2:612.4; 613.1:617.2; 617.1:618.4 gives 0.05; 235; 240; 238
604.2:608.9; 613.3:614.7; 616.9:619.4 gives 0.03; 231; 238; 235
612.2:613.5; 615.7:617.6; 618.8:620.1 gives 0.03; 232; 237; 235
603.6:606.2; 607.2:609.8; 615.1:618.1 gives -0.03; 228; 230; 229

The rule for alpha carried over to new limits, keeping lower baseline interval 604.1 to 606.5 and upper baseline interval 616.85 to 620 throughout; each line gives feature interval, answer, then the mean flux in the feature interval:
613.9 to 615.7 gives 0.05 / 229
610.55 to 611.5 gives 0.00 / 233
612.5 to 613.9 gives 0.03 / 229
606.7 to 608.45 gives -0.04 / 235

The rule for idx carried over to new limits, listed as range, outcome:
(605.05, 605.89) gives 243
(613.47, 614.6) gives 231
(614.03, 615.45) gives 227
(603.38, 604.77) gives 225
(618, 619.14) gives 237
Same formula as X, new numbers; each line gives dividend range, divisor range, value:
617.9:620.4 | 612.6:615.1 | 1.04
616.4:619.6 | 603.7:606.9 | 1.03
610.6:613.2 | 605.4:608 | 1.00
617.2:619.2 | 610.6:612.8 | 1.01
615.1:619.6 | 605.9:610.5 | 0.99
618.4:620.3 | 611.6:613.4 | 1.02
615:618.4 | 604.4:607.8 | 1.00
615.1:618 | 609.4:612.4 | 0.98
